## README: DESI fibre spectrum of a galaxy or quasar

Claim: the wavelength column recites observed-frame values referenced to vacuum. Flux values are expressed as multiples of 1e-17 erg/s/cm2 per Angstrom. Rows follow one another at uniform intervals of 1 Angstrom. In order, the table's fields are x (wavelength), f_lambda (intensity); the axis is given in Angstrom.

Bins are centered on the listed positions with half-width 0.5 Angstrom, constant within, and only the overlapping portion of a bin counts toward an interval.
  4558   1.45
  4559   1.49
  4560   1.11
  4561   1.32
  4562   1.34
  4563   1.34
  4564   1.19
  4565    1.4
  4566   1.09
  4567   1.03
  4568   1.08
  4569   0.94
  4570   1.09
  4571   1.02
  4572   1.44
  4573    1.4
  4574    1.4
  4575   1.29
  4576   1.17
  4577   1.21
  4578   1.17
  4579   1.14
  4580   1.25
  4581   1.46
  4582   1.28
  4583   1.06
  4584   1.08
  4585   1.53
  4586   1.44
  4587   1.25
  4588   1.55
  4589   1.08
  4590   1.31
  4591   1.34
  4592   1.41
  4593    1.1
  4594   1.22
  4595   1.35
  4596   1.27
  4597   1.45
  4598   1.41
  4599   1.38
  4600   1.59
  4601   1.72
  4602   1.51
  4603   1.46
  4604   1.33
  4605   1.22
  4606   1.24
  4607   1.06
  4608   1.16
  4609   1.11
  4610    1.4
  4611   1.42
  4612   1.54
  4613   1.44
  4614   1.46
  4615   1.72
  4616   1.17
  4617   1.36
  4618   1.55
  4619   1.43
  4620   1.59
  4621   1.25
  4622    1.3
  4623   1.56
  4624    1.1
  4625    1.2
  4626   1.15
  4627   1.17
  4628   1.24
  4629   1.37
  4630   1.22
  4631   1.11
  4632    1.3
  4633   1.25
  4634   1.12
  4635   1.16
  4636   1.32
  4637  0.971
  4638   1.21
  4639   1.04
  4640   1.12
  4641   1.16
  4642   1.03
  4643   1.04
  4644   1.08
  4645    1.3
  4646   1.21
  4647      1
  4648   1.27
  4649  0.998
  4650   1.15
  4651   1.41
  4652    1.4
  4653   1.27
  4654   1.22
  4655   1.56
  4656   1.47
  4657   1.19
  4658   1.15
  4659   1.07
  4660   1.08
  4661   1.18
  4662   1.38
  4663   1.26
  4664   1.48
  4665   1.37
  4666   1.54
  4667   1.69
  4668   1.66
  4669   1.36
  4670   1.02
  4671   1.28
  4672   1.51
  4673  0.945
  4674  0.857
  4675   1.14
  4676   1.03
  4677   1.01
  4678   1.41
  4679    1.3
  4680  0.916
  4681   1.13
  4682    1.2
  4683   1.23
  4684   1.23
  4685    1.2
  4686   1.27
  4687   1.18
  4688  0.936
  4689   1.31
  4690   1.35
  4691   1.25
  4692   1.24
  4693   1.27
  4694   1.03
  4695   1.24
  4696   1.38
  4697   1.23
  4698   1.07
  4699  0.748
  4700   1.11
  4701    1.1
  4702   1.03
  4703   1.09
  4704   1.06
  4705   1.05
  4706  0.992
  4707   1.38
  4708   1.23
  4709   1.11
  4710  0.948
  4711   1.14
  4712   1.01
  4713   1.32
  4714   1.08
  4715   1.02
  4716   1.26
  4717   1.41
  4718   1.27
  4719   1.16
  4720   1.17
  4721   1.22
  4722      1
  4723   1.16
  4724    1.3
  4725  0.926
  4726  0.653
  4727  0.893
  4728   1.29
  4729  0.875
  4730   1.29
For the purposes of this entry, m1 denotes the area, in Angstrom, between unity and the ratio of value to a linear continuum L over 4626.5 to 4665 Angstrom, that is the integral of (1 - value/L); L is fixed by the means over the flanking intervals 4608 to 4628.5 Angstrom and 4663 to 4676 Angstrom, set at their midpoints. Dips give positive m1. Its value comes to 3.4 Angstrom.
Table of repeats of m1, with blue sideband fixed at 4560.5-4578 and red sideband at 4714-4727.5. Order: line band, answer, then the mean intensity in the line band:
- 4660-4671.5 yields -2.2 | 1.37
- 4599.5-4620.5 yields -3.8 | 1.4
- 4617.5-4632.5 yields -1.6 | 1.3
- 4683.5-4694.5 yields -0.7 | 1.21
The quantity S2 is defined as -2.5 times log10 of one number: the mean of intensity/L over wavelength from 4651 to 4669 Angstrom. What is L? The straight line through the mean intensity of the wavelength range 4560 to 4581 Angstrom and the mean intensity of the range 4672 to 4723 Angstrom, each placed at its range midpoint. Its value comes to -0.16 mag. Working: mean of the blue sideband 1.22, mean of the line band 1.35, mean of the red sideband 1.15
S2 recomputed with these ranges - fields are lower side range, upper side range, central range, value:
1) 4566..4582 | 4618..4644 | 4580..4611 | -0.10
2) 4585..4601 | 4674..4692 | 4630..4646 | 0.10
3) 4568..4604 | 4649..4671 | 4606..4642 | 0.03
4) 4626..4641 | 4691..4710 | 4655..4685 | -0.09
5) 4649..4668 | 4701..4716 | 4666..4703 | 0.02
